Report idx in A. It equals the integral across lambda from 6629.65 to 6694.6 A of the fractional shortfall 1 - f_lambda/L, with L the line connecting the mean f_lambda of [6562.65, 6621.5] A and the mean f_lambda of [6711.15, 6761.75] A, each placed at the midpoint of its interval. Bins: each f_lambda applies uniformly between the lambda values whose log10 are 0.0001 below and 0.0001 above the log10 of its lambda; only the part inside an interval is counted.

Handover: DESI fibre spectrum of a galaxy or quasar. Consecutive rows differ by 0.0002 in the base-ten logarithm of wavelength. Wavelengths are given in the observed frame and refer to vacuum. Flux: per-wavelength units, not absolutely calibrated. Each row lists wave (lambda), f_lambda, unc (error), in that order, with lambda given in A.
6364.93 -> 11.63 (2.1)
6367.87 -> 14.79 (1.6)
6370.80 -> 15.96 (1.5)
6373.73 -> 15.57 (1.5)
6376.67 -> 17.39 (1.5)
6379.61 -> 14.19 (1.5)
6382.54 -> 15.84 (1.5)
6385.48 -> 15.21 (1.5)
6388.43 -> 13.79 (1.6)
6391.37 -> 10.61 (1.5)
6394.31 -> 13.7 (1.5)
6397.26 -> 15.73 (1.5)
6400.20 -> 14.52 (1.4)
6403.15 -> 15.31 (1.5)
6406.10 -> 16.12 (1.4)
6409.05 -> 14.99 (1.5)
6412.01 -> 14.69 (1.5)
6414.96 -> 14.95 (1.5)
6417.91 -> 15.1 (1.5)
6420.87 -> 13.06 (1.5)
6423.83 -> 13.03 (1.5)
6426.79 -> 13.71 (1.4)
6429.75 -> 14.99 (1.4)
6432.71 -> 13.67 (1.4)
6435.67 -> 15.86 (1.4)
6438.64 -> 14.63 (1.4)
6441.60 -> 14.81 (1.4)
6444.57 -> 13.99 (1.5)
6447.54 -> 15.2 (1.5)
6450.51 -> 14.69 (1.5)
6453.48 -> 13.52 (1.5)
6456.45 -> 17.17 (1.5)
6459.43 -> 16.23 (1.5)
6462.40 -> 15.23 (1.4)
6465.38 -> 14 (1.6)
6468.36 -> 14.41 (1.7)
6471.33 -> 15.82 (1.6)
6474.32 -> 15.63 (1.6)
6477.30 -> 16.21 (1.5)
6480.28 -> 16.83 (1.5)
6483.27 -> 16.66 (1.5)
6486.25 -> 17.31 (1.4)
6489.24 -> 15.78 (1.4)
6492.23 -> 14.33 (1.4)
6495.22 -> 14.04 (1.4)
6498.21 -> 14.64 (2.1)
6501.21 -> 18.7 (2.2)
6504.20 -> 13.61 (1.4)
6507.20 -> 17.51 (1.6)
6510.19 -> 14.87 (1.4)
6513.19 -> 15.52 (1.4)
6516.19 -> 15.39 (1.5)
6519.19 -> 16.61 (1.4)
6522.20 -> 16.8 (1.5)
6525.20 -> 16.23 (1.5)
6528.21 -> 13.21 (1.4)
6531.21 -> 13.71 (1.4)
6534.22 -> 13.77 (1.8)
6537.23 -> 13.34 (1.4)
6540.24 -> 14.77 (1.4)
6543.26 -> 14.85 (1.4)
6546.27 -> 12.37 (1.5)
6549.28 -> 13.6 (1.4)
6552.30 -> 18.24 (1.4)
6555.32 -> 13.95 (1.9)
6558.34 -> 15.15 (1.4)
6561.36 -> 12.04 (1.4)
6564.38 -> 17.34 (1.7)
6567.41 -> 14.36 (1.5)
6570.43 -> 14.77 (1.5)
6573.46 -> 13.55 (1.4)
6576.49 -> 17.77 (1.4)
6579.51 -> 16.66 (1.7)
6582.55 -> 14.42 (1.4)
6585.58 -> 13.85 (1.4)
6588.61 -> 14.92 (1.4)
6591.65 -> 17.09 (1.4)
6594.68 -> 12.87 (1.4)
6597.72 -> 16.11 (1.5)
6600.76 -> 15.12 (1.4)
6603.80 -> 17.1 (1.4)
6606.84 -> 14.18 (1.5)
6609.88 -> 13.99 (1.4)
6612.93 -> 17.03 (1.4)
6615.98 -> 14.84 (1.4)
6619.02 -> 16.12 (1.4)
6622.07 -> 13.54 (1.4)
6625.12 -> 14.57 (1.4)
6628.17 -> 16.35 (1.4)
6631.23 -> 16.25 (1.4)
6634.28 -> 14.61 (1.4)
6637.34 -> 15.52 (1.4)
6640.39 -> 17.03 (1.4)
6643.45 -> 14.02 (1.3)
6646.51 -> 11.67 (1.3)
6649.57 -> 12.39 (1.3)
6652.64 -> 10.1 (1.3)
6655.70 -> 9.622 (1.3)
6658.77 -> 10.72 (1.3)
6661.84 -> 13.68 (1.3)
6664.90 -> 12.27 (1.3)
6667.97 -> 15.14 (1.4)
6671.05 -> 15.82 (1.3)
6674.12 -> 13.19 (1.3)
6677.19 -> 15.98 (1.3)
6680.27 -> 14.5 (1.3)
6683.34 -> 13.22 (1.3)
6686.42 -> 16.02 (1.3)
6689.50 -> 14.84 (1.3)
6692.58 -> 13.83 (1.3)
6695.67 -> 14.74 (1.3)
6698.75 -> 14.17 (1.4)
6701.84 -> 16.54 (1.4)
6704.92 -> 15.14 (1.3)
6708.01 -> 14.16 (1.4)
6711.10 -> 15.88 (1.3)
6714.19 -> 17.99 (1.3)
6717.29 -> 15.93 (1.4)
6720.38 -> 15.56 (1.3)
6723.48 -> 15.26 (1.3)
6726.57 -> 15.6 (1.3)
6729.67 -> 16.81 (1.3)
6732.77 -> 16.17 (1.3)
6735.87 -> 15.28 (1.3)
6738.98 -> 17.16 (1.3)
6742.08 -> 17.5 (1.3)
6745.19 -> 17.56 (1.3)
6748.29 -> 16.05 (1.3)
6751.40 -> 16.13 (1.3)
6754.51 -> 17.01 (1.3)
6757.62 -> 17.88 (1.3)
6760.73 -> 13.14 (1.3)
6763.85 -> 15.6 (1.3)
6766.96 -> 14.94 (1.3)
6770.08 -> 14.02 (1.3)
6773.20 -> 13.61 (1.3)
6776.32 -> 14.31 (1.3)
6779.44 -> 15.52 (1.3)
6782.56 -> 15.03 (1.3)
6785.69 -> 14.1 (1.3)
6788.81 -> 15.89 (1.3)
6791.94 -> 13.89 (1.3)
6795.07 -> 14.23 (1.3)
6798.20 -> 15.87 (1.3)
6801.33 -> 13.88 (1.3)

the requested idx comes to 8.1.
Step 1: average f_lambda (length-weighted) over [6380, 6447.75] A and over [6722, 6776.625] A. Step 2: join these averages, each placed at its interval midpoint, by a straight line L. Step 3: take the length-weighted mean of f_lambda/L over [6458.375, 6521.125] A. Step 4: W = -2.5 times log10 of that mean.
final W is -0.06 mag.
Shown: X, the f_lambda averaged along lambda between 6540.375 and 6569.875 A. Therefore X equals 14.7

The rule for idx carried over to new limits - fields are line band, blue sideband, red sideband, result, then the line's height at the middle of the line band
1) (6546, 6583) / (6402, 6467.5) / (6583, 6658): -1.2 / 14.6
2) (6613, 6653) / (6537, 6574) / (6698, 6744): 1.6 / 15.2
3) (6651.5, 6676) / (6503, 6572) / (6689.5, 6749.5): 4.6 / 15.5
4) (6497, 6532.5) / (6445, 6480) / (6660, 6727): -0.9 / 15.2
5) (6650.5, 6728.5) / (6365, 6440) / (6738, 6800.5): 4.4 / 15.3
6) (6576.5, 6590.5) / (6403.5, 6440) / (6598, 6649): -0.3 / 15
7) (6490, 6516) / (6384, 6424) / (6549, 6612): -1.1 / 14.8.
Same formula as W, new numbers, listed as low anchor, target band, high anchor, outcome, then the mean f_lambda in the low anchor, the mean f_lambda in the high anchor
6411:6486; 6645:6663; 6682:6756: 0.35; 15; 15.8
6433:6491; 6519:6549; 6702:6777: 0.08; 15.4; 15.8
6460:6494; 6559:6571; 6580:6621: 0.05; 15.7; 15.2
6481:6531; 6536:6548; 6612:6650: 0.12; 15.7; 15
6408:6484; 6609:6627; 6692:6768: 0.03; 14.9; 15.9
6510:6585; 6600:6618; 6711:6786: -0.02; 14.9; 15.8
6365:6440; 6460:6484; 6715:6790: -0.05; 14.6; 15.7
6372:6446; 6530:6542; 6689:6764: 0.09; 14.6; 15.9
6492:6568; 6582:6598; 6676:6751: 0.03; 15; 15.7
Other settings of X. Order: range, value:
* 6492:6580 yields 15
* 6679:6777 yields 15.5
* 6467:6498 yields 15.7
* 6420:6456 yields 14.4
